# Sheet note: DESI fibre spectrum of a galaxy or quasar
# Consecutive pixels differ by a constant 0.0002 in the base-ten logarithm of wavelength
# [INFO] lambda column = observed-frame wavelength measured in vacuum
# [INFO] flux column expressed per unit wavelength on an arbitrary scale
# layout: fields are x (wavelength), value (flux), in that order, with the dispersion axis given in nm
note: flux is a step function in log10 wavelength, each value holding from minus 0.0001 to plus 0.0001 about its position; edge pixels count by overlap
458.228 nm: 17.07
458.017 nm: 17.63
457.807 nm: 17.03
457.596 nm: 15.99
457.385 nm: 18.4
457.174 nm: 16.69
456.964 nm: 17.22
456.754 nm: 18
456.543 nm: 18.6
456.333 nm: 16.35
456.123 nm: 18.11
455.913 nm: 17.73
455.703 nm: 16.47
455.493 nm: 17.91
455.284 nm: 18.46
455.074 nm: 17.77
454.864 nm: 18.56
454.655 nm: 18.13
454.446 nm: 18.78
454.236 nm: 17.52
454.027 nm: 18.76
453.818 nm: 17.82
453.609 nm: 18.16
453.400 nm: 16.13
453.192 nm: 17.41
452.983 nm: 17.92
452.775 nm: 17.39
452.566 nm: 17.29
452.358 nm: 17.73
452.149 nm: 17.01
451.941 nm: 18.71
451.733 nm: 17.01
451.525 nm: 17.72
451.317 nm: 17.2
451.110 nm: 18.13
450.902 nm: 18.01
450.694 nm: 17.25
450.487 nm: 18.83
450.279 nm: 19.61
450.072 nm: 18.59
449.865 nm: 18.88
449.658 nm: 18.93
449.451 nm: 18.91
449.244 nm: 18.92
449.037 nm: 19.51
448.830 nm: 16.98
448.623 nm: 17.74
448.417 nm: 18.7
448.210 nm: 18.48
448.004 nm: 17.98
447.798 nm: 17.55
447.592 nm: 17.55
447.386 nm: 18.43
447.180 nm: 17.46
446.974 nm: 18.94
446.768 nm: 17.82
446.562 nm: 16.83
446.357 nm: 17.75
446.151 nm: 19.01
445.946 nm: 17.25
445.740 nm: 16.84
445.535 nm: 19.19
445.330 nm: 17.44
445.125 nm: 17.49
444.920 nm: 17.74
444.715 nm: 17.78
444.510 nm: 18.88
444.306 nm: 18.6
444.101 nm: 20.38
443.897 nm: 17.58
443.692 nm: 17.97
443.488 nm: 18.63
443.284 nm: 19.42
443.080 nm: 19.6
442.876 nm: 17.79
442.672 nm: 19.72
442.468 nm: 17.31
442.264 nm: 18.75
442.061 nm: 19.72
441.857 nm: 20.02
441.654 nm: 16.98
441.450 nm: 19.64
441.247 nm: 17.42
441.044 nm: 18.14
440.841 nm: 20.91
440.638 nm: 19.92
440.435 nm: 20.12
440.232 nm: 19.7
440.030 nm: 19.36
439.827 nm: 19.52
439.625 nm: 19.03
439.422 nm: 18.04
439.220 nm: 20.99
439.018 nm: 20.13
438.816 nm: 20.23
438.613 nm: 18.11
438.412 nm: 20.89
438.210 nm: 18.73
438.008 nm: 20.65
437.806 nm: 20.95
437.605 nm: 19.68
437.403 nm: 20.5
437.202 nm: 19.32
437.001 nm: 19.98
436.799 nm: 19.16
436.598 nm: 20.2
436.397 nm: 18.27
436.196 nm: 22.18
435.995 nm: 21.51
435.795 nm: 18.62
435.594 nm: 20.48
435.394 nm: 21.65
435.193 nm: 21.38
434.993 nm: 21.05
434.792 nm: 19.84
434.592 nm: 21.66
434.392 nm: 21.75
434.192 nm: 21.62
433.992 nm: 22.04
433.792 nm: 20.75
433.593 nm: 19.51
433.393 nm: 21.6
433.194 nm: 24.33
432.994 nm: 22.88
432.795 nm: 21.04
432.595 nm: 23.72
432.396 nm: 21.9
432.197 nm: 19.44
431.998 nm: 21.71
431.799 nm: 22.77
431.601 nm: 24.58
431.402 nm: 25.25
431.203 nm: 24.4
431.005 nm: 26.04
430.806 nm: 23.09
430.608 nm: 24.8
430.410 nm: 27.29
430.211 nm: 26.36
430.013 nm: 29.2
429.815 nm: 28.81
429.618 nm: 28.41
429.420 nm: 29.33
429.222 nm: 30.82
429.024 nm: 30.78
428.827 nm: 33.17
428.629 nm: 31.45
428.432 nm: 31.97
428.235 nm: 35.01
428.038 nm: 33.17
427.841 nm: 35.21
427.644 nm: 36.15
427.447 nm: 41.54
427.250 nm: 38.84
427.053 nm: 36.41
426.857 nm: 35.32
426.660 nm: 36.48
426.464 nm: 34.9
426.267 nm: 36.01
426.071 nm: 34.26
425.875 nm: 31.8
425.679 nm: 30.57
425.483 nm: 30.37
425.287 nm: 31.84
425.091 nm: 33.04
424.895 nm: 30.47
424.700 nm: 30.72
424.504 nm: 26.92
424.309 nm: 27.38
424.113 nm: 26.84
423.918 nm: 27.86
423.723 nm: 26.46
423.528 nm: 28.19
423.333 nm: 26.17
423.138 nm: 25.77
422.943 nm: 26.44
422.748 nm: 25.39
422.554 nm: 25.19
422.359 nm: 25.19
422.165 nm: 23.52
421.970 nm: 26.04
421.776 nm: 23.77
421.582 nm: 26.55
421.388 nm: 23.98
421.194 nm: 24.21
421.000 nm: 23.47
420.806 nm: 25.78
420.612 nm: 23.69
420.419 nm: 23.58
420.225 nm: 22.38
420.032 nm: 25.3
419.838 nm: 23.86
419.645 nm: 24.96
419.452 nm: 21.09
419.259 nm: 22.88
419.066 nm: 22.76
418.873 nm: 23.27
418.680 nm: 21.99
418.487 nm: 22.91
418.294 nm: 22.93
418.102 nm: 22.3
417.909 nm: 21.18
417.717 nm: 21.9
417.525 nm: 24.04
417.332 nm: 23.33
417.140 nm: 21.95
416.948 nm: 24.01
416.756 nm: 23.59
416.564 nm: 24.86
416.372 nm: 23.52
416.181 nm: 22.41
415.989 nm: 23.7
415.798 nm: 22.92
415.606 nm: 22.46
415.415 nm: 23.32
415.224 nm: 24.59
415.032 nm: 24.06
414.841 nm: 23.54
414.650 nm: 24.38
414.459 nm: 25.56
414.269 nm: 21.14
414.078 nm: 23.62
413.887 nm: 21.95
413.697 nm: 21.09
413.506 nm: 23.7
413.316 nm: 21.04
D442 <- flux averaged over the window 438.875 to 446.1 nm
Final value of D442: 18.8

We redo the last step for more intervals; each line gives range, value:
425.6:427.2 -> 34.7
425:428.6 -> 34.6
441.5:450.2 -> 18.3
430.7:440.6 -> 21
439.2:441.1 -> 19.5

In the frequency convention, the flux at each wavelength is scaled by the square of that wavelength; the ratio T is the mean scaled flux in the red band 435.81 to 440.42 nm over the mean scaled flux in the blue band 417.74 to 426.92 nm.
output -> 0.80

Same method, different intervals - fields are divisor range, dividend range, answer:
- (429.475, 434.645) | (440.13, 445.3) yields 0.83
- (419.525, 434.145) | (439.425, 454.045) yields 0.73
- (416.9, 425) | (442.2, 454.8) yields 0.83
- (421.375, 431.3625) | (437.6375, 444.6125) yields 0.69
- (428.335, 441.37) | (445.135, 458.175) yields 0.86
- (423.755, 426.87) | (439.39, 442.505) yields 0.65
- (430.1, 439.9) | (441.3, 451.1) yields 0.90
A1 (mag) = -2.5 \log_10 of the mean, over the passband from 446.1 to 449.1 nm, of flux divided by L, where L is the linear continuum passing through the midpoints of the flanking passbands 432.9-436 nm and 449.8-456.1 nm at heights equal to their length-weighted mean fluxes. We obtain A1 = 0.05 mag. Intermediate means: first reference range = 21.3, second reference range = 17.9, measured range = 18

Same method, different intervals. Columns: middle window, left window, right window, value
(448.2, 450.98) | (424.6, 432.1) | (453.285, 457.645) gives 0.11 mag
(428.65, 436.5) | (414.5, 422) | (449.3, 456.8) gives -0.12 mag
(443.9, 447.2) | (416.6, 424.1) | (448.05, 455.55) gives 0.07 mag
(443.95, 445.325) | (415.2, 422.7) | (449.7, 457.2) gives 0.05 mag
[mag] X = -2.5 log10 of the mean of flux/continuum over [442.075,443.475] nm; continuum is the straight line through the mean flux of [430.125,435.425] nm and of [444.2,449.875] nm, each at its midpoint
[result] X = 0.04 mag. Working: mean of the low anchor 22.7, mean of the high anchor 18.1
